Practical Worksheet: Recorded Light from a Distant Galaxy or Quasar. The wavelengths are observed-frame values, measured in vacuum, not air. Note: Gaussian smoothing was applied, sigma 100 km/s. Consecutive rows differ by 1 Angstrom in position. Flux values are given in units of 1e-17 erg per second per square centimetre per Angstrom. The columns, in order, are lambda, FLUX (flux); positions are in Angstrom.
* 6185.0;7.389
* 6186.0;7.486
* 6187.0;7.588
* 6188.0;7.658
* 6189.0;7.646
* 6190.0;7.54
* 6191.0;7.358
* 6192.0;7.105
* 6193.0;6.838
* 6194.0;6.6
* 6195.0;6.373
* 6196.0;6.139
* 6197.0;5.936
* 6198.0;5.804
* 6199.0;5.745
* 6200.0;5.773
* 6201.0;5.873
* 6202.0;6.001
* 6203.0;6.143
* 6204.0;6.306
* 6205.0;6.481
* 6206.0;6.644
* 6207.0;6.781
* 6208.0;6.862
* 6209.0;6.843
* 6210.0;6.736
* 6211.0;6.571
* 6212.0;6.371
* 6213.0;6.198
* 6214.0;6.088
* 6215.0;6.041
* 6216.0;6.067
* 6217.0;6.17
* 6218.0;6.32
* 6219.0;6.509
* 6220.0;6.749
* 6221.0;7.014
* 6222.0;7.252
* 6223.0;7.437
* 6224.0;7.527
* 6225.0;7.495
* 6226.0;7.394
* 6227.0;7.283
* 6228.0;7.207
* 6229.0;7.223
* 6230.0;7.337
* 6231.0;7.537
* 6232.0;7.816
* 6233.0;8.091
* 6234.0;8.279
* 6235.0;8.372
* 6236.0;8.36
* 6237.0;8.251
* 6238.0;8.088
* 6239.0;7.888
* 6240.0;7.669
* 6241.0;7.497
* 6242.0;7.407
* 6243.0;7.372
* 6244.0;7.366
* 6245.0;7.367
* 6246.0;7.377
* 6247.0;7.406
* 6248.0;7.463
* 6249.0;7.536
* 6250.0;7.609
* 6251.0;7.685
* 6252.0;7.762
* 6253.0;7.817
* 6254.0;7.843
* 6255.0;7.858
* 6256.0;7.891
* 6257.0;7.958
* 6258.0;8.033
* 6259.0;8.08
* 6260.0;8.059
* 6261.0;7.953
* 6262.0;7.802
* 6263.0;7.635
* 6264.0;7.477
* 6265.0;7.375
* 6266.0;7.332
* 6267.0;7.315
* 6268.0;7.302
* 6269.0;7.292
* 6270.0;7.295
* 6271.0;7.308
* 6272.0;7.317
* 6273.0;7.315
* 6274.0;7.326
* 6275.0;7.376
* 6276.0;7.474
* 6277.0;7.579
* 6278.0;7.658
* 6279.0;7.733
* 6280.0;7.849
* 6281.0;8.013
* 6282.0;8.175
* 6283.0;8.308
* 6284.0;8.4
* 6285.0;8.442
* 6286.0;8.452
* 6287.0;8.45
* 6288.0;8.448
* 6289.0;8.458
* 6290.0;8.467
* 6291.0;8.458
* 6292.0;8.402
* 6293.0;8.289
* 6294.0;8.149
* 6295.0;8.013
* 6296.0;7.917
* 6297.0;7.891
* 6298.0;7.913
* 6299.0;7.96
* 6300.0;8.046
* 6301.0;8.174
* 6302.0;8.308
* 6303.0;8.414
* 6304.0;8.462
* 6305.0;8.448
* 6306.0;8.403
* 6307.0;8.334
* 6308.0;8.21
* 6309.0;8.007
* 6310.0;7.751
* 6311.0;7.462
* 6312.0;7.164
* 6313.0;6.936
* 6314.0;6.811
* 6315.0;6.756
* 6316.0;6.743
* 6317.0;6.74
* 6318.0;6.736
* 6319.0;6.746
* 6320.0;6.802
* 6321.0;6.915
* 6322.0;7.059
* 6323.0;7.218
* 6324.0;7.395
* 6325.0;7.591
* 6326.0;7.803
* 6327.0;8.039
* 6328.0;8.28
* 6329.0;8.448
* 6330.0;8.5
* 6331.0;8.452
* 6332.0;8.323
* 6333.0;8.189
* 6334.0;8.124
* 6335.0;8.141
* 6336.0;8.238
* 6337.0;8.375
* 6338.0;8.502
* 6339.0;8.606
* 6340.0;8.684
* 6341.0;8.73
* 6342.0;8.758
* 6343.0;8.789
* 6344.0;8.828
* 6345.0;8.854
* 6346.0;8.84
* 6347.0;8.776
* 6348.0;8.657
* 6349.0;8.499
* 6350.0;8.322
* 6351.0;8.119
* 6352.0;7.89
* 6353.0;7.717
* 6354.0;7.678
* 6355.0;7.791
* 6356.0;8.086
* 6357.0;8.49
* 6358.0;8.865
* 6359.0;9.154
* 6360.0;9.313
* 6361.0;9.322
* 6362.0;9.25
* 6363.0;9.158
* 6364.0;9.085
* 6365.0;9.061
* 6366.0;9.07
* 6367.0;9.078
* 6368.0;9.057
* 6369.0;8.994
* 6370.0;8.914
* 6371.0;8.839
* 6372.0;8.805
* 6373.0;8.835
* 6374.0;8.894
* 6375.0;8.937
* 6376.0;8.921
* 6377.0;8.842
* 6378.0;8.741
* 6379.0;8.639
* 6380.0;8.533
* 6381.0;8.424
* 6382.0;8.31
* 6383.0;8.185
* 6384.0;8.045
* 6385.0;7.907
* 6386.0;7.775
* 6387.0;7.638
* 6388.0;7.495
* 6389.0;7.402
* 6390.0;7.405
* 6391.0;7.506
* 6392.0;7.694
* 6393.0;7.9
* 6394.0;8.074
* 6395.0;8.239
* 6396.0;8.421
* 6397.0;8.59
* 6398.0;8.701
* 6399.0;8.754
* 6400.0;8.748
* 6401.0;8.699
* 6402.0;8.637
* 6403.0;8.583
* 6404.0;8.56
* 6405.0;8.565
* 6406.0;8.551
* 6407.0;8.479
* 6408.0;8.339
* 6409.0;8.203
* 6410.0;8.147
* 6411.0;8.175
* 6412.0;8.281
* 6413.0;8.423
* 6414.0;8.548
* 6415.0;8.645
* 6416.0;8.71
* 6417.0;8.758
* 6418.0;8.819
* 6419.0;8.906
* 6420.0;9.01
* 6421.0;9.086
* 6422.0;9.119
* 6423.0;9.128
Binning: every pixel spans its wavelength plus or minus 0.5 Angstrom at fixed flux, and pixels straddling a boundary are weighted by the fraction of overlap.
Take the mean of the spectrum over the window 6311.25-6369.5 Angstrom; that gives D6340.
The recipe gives 8.18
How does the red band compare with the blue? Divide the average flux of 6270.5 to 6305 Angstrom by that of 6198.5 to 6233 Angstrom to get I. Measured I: 1.2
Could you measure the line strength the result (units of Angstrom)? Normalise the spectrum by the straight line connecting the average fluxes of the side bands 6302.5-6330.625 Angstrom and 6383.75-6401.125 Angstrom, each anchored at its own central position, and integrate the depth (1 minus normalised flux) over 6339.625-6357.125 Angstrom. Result -1.4 Angstrom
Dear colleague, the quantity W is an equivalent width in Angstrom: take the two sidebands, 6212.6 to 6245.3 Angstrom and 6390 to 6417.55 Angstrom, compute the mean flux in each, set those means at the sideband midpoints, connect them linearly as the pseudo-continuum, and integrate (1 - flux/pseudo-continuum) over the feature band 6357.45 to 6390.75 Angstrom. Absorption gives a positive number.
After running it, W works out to -1.7 Angstrom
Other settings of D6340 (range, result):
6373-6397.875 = 8.21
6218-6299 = 7.72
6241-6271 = 7.6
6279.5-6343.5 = 7.99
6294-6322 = 7.63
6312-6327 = 7.06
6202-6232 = 6.78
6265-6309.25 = 7.97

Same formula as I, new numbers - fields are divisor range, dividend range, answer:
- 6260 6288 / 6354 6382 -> 1.14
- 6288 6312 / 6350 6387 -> 1.06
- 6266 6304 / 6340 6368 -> 1.09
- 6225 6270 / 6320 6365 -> 1.09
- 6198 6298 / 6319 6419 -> 1.13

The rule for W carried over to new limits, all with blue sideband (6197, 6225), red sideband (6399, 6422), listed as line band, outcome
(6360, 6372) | -1.4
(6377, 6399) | 0.7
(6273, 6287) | -1.4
